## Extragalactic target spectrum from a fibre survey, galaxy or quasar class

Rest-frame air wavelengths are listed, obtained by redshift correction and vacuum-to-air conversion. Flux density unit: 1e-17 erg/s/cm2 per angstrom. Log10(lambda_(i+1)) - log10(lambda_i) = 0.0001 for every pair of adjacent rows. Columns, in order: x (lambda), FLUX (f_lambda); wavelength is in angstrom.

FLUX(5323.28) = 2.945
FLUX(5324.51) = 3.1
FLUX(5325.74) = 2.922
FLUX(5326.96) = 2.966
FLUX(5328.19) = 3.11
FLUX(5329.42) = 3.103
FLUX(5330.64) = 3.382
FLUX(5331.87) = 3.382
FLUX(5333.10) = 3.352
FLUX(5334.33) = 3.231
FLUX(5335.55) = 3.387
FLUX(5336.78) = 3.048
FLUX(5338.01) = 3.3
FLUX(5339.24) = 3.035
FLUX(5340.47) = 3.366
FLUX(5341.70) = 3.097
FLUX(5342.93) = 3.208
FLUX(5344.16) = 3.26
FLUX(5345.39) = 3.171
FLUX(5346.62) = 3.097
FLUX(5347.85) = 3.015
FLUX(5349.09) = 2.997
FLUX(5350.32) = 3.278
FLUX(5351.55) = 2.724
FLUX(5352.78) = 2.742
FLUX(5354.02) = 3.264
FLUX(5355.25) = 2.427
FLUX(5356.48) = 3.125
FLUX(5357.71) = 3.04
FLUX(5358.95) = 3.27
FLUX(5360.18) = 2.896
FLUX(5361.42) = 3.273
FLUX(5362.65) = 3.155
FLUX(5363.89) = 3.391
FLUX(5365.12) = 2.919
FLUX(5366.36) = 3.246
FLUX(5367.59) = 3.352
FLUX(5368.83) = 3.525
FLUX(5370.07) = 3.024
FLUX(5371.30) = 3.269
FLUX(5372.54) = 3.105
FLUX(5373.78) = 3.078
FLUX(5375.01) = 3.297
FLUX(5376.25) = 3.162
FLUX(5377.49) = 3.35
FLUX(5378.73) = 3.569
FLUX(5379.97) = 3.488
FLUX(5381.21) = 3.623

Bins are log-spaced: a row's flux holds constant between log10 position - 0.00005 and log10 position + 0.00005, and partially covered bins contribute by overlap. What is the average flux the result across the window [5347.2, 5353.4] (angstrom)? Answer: 2.95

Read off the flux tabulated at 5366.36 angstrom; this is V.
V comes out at 3.246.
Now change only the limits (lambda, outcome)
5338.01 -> 3.3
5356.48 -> 3.125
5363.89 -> 3.391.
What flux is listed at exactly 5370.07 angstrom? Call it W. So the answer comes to 3.024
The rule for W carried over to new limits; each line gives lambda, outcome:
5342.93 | 3.208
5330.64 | 3.382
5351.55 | 2.724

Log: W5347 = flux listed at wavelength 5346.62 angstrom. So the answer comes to 3.097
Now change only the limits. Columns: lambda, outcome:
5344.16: 3.26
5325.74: 2.922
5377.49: 3.35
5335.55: 3.387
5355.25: 2.427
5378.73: 3.569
